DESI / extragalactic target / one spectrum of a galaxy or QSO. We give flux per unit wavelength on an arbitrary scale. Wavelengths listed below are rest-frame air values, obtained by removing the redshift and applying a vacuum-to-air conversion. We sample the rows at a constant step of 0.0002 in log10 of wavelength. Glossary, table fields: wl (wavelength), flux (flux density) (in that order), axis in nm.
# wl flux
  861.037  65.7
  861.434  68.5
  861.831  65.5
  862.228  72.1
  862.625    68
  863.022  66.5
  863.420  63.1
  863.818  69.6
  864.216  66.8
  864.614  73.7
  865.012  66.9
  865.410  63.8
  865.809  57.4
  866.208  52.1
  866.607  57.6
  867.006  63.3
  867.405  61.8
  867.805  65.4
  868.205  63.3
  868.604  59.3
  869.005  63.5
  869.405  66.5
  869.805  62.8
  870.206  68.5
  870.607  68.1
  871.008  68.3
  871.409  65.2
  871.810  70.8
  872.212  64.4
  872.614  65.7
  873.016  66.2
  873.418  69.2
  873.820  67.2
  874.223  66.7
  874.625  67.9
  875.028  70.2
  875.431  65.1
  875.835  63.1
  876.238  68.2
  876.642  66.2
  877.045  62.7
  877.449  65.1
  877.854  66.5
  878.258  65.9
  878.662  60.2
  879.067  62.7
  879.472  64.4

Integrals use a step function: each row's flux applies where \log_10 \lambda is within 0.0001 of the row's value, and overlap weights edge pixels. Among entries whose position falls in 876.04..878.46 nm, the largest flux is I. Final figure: 68.2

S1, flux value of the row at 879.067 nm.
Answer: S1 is 62.7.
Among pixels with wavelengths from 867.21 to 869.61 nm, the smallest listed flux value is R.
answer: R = 59.3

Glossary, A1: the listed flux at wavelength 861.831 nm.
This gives 65.5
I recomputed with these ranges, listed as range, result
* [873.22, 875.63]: 70.2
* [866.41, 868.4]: 65.4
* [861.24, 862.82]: 72.1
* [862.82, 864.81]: 73.7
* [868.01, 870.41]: 68.5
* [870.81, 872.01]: 70.8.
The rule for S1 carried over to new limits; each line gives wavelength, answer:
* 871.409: 65.2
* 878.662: 60.2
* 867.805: 65.4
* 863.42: 63.1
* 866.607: 57.6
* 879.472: 64.4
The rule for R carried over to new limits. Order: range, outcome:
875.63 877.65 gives 62.7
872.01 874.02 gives 64.4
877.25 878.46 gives 65.1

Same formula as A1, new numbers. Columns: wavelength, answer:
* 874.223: 66.7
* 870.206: 68.5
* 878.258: 65.9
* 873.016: 66.2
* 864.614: 73.7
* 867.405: 61.8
